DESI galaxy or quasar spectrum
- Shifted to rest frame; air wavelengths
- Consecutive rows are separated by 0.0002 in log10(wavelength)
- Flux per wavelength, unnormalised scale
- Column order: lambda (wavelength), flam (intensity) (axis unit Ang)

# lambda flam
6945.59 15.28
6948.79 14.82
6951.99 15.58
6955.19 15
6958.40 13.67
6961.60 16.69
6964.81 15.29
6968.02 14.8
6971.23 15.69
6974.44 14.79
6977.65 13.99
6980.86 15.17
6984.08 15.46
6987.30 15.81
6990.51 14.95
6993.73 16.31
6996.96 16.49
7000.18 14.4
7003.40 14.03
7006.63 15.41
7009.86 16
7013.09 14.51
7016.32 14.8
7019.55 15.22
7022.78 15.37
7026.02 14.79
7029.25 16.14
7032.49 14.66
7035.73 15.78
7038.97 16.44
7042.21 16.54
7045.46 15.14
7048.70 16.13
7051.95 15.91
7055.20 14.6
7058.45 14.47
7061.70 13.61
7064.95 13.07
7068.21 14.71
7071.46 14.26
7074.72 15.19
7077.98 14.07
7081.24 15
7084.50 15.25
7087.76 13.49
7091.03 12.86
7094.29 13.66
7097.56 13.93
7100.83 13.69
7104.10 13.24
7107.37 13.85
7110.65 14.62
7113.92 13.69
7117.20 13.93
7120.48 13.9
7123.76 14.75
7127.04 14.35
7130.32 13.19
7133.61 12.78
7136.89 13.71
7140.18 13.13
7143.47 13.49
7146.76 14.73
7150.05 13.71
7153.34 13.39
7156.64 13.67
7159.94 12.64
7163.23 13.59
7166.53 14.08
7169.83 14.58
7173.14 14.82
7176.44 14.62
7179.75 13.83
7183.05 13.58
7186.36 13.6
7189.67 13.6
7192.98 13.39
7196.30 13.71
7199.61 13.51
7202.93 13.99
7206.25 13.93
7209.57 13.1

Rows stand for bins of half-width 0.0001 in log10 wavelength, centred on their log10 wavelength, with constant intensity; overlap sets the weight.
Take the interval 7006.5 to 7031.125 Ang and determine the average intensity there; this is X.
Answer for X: 15.3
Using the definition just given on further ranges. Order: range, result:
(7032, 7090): 14.9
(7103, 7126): 14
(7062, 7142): 13.9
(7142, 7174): 13.8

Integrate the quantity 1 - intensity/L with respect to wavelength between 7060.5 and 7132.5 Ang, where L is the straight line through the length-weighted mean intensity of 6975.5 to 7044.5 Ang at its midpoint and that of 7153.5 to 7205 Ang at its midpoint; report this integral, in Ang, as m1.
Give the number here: 2.7 Ang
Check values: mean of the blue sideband 15.3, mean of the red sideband 13.8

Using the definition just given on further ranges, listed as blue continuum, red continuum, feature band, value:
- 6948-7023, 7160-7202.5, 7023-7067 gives -1.2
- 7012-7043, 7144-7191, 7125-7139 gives 0.7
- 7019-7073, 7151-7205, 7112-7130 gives 0.4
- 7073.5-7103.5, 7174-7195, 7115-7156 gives 0.6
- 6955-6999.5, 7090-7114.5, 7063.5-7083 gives -0.4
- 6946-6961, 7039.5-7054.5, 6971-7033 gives 0.9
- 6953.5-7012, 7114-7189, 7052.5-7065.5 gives 0.4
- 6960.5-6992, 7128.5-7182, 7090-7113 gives 0.8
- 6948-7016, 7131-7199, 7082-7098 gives 0.5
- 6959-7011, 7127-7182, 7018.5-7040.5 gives -0.9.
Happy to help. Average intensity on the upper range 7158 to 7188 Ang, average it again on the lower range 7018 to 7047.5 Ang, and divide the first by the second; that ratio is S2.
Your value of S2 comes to 0.89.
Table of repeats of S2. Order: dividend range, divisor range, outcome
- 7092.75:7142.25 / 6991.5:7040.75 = 0.90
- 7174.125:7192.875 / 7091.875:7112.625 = 1.00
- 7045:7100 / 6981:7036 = 0.94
